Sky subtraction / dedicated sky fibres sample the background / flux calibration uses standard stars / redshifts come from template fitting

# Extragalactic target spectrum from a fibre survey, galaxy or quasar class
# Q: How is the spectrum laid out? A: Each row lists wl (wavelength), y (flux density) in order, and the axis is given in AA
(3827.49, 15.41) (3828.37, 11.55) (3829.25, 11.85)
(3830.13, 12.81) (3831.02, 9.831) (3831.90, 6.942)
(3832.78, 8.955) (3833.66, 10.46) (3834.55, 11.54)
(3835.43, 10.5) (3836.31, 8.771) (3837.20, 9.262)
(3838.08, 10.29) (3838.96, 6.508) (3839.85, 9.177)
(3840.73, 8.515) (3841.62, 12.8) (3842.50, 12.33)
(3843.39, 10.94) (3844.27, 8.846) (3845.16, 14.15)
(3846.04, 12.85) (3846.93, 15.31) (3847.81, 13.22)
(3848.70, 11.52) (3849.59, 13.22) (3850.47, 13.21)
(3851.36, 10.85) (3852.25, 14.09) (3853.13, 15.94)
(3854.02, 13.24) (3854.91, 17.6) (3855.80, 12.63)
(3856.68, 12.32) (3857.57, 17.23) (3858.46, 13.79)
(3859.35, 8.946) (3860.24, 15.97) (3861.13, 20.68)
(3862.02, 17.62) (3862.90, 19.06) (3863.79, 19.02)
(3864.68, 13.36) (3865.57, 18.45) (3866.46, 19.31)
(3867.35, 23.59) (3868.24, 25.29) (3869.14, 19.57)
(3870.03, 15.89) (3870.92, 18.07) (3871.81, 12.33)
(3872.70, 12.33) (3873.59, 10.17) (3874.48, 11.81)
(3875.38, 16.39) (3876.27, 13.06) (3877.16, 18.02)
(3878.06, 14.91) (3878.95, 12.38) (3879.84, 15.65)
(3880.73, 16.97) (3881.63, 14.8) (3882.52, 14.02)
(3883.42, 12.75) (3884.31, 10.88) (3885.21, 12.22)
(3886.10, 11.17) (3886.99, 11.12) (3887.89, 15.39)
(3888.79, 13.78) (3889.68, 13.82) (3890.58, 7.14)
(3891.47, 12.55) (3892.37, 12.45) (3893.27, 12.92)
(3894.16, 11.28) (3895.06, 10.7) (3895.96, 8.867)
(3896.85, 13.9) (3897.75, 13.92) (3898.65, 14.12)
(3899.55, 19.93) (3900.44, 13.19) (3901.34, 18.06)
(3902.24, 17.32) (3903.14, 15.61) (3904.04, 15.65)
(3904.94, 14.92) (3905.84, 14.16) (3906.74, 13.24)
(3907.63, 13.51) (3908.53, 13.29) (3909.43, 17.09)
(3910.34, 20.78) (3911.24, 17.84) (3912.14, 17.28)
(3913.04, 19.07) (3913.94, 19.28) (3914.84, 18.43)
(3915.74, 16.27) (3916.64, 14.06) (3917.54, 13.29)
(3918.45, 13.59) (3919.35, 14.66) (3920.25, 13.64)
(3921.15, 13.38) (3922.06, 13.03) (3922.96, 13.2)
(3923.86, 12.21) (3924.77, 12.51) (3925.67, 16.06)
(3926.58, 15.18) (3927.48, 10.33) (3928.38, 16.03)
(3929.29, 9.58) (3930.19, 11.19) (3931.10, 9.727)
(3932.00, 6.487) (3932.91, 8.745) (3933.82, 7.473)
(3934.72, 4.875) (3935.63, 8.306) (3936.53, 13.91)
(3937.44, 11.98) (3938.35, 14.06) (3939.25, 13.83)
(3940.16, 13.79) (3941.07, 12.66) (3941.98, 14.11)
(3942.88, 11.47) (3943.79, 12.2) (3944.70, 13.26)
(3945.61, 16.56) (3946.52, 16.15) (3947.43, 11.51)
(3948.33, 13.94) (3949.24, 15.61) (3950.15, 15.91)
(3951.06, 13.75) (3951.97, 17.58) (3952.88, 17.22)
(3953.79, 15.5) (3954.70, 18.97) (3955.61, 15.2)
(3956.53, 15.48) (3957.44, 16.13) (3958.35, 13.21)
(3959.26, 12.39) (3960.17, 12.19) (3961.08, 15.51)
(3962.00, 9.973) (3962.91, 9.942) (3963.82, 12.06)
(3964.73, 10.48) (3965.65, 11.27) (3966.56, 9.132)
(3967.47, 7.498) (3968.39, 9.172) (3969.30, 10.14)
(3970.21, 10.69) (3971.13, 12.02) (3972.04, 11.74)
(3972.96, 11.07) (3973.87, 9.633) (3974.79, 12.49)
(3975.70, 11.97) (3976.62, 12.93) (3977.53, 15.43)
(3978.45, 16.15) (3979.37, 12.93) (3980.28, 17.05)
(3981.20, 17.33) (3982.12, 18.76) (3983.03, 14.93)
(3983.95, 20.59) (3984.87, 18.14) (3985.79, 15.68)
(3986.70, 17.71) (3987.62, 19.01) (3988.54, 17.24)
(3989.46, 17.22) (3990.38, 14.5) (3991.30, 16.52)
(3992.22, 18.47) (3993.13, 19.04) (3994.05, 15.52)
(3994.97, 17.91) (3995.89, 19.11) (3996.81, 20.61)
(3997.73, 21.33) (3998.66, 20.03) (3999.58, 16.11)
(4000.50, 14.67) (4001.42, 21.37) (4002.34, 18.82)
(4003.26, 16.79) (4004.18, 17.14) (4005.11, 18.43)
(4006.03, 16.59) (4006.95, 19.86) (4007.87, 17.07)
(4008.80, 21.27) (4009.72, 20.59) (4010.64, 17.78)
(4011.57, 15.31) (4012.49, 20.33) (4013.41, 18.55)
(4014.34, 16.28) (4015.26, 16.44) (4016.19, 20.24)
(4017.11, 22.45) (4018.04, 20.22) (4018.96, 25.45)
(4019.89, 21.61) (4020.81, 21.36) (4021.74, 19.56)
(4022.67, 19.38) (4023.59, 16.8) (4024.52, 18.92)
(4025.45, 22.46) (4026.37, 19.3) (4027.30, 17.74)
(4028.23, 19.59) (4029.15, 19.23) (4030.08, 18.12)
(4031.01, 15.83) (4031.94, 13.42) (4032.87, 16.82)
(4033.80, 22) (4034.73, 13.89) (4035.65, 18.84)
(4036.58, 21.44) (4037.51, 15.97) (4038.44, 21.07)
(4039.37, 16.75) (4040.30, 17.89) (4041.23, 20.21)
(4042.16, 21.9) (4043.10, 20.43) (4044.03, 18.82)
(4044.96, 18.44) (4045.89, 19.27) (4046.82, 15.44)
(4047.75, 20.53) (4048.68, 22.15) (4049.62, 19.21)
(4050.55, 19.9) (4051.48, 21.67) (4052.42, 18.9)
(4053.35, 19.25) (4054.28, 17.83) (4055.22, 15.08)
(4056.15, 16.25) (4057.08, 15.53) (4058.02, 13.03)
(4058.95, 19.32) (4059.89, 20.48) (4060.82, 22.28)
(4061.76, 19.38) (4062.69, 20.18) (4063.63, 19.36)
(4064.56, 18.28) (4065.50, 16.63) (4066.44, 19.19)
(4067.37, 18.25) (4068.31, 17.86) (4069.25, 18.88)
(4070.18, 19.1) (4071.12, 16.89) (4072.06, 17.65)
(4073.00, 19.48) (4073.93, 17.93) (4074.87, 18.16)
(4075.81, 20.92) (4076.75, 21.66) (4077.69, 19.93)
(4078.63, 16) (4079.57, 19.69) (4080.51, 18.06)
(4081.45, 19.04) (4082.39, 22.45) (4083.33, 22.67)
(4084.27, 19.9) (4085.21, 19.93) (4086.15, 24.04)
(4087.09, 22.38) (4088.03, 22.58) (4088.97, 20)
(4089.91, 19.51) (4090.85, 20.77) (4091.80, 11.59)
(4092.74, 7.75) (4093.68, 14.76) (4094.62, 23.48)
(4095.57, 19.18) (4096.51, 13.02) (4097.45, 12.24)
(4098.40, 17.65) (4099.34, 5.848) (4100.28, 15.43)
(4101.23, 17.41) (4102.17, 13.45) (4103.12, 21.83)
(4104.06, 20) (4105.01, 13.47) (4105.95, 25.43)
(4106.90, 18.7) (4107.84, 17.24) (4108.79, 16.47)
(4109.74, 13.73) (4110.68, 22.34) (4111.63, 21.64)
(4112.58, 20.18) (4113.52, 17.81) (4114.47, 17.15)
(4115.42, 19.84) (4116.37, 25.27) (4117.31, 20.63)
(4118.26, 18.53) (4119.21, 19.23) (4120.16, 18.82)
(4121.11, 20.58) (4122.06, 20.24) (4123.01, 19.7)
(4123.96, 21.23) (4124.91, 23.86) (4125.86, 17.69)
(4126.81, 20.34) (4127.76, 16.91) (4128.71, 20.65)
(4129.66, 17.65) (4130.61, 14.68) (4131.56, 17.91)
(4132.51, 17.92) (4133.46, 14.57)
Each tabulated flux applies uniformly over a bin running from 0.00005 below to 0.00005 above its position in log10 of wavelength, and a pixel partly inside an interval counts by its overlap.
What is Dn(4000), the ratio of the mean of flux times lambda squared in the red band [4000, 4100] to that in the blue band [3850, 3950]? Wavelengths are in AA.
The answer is 1.42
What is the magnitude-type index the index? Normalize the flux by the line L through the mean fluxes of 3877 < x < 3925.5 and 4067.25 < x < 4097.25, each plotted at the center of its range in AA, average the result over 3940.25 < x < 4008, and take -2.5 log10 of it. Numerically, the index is 0.08 mag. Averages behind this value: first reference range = 14.3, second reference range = 18.8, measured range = 15.1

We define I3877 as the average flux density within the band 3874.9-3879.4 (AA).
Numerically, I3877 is 14.9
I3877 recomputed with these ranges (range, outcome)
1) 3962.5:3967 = 10.6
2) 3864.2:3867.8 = 18.7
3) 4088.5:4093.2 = 15.9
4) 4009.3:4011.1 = 19.2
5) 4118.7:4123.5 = 19.7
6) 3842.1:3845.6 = 11.5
